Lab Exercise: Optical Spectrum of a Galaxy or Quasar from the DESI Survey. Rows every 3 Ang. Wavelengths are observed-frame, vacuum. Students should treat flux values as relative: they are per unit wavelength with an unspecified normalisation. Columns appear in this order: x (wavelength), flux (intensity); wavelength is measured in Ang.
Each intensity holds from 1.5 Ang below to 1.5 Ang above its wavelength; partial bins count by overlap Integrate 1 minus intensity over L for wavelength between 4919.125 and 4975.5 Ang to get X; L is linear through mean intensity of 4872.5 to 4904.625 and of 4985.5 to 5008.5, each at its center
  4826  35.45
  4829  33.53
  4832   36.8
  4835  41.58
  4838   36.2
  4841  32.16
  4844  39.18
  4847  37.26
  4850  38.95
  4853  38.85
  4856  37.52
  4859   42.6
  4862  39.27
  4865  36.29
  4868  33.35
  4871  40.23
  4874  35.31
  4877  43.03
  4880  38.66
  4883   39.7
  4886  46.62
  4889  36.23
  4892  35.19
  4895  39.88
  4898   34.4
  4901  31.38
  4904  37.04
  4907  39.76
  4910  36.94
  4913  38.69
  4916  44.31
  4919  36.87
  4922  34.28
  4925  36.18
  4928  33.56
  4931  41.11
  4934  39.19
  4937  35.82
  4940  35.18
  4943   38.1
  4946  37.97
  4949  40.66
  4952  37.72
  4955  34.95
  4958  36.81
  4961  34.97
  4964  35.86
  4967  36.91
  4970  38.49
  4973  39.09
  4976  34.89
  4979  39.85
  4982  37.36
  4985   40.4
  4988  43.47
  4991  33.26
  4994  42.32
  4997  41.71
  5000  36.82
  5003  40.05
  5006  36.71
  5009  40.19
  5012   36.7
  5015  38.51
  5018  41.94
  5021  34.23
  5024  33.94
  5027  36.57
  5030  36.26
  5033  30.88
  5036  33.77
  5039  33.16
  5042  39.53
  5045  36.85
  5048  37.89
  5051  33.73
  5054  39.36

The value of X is 2.5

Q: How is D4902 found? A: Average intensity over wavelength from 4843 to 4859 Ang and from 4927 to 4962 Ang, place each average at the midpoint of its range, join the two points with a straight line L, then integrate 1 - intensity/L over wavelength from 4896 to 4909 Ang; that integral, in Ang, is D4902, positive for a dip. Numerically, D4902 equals 0.7 Ang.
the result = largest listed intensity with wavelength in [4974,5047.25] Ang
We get 43.47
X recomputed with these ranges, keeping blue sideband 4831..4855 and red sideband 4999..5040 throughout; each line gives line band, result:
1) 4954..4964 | 0.3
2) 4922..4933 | 0.1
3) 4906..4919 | -0.8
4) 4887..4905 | 0.6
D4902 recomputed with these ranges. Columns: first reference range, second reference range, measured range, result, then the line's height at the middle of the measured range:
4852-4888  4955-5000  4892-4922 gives 1.1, 38.8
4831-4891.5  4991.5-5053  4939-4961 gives 0.3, 37.7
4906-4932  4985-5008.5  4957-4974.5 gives 0.8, 38.7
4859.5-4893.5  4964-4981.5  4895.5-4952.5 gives 1.2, 38.2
